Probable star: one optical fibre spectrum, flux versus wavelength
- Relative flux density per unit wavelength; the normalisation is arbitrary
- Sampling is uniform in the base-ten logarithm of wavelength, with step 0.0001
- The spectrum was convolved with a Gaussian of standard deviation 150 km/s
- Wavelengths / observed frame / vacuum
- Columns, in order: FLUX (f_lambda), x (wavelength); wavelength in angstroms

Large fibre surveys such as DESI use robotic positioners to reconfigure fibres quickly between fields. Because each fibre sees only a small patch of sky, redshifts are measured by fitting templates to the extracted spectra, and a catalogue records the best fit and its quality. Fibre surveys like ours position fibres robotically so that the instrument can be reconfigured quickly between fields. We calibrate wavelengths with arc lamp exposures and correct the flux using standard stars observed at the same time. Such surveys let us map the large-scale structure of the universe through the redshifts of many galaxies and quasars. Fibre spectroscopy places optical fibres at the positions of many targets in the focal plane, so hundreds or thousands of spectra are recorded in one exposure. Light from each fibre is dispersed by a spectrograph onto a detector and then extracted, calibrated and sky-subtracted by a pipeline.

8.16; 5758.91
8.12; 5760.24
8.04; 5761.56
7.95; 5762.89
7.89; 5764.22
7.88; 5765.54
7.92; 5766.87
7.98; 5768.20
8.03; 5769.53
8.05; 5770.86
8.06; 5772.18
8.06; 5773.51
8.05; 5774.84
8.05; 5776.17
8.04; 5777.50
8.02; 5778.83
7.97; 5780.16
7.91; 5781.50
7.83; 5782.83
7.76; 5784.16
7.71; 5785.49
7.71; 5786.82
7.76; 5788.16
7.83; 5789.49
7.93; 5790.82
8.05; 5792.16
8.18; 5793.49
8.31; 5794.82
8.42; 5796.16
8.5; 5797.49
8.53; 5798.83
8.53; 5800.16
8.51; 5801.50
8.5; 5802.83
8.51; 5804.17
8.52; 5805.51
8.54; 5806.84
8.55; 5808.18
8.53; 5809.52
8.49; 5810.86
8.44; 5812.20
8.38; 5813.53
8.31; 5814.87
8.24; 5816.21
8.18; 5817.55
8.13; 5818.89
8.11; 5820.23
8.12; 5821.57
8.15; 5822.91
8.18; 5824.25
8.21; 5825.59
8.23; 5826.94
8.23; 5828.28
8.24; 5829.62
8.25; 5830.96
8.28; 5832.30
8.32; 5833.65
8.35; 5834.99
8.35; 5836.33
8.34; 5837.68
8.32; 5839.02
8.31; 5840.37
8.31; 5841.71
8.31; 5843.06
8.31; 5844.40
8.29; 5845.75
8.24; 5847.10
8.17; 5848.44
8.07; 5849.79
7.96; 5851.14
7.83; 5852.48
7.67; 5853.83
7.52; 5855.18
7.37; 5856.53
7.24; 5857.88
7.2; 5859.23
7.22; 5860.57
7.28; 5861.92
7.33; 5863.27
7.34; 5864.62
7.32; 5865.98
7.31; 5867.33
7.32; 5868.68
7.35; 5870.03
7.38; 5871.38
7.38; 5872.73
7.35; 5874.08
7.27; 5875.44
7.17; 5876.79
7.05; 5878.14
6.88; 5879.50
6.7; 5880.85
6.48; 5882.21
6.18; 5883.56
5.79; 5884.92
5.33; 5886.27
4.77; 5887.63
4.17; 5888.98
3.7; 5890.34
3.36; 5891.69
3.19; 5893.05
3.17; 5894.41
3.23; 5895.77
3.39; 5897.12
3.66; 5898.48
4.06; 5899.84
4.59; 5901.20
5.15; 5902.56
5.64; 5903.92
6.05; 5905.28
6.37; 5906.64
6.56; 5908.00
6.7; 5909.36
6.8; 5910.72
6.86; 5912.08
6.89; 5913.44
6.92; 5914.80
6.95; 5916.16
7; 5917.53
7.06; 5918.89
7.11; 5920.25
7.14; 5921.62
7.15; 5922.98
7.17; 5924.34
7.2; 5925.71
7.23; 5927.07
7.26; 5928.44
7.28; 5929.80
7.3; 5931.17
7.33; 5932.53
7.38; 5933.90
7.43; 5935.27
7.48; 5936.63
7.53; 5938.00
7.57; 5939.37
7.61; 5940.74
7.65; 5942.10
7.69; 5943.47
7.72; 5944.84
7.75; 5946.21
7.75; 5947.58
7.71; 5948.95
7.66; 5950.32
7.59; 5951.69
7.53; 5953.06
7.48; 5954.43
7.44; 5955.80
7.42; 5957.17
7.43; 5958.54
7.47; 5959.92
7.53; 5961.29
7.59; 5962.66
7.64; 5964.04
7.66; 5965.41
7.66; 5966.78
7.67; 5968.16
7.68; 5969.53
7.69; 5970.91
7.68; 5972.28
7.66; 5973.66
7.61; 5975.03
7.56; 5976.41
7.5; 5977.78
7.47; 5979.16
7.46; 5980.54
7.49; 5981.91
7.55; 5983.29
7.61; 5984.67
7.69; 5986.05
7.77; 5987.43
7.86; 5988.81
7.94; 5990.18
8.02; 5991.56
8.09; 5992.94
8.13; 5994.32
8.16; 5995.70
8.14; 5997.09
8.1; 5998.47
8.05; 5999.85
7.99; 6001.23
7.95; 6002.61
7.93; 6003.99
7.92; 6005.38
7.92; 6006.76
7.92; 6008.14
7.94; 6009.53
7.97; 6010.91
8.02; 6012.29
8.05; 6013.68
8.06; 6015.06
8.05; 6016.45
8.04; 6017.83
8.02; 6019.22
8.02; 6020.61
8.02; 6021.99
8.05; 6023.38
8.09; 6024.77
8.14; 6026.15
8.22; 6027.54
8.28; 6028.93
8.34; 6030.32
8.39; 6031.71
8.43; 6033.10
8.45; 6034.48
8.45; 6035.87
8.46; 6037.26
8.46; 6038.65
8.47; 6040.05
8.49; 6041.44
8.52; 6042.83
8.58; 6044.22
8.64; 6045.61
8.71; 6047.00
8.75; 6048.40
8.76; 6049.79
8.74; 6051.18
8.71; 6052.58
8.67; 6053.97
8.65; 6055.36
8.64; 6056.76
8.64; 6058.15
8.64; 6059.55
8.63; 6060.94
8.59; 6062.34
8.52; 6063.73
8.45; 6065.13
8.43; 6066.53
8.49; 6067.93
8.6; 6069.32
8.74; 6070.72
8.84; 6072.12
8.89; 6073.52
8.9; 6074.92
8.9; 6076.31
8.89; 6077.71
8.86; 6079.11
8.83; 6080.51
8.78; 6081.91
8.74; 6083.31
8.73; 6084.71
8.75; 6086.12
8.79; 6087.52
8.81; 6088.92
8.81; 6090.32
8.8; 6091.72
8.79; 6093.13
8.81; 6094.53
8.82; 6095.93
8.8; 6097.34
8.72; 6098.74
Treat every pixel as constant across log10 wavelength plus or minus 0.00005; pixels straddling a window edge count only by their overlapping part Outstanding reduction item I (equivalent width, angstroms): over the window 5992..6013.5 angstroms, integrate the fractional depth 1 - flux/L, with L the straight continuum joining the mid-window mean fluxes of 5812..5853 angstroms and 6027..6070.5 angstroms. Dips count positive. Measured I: 1.2 angstroms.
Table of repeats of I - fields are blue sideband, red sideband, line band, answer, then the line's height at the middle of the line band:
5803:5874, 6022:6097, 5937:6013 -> 5.89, 8.38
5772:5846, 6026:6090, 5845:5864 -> 1.42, 8.29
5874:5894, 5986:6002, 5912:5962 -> -4.58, 6.76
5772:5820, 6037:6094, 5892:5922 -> 9.94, 8.4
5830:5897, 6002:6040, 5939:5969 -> 0.12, 7.63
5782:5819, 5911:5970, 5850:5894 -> 6.92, 7.82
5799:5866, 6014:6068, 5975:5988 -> 1.20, 8.34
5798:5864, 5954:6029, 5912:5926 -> 1.63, 7.97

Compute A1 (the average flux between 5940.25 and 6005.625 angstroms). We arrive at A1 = 7.72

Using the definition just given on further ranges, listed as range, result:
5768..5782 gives 8.02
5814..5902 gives 7.01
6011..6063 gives 8.4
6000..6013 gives 7.96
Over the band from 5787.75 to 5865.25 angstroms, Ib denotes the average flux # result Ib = 8.13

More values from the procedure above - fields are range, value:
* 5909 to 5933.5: 7.08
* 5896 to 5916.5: 5.7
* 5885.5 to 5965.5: 6.53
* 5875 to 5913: 5.36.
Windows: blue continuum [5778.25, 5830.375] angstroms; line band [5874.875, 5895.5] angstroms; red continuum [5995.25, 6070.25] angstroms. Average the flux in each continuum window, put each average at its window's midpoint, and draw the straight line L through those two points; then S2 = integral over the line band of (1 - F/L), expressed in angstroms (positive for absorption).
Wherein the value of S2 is 7.2 angstroms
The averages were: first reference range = 8.21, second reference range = 8.32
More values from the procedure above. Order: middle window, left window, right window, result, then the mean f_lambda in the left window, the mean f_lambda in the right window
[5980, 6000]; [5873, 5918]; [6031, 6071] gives -1.21 angstroms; 5.63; 8.57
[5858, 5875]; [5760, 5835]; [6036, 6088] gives 2.02 angstroms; 8.17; 8.67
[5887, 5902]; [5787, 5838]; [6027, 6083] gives 8.28 angstroms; 8.29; 8.61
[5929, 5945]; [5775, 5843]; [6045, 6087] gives 1.84 angstroms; 8.22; 8.7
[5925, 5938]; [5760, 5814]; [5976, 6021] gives 1.05 angstroms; 8.15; 7.89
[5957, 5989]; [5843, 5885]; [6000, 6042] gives 1.30 angstroms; 7.39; 8.15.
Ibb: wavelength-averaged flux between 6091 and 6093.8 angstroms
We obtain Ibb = 8.78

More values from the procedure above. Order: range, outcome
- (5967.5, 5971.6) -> 7.69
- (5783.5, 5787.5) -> 7.72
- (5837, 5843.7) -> 8.31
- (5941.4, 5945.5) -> 7.7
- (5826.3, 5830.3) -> 8.25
